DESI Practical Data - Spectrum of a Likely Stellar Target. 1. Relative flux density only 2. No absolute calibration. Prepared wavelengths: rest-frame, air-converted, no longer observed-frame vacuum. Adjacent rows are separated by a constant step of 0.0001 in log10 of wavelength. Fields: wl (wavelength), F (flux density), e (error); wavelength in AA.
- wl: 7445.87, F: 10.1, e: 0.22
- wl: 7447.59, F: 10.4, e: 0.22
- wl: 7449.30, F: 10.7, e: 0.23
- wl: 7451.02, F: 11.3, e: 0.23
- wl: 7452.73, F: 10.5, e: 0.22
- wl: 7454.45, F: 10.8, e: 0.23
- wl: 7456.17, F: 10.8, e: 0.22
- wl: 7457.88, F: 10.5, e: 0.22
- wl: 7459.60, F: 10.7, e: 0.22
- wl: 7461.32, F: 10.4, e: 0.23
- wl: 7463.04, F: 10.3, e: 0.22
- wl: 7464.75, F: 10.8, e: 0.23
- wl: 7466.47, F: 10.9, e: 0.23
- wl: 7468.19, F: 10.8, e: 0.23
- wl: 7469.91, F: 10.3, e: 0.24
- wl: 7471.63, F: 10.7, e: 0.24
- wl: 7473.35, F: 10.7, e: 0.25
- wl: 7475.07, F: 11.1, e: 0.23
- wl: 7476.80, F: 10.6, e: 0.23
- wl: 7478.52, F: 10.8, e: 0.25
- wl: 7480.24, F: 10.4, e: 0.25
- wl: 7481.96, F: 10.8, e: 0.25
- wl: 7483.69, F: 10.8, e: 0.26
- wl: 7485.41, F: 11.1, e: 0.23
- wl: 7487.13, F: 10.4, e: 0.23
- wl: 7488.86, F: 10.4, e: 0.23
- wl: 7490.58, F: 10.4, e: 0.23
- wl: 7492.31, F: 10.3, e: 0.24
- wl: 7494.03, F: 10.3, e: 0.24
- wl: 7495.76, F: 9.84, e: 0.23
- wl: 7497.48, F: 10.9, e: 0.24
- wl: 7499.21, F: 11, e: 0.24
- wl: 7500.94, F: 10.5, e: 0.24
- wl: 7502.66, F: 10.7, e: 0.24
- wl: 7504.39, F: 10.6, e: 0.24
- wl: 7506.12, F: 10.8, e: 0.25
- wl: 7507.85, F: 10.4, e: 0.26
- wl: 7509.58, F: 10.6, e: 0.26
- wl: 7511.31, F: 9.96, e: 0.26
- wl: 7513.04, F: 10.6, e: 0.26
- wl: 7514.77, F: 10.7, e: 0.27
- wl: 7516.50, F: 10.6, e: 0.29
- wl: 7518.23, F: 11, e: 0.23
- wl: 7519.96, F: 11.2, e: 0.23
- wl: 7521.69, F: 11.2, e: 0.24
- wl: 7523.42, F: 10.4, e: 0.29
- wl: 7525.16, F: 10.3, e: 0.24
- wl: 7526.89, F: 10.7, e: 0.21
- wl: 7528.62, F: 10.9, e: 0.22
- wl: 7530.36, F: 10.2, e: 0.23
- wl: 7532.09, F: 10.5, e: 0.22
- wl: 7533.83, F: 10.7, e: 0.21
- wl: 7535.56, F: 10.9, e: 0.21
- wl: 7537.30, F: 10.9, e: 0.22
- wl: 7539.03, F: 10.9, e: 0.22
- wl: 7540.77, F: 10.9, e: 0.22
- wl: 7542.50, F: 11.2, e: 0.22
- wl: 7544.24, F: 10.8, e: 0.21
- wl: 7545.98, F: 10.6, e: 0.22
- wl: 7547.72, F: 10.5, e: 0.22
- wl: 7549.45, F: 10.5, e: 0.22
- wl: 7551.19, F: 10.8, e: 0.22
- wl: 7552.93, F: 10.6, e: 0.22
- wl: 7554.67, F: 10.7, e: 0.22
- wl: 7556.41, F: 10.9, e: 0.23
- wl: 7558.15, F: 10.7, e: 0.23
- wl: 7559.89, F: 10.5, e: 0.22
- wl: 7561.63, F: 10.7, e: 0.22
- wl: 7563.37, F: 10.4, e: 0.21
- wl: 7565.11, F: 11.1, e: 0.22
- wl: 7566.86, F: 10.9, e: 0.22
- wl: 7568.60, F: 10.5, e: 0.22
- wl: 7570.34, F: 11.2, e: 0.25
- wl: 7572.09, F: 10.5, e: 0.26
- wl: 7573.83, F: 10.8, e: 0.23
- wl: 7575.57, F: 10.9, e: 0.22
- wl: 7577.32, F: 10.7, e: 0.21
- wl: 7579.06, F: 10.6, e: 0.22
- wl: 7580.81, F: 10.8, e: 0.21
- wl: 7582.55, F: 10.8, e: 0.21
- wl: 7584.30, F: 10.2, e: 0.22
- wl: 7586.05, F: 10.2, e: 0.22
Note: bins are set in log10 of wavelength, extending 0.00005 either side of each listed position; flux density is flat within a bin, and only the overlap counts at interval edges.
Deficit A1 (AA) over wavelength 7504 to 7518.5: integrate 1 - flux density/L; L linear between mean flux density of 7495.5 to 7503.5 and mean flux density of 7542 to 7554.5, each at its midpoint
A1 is 0.1 AA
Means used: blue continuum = 10.7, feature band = 10.6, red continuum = 10.7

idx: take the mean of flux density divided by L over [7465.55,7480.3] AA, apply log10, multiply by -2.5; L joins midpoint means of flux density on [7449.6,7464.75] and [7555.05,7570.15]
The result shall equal 0.00 mag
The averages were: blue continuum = 10.7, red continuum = 10.7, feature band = 10.7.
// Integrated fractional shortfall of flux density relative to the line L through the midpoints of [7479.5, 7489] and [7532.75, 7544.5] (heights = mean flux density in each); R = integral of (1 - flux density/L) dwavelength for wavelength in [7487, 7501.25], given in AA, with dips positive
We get 0.3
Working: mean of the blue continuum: 10.7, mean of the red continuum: 10.9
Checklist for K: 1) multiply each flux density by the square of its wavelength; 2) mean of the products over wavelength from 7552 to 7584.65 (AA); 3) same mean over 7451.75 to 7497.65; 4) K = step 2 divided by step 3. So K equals 1.04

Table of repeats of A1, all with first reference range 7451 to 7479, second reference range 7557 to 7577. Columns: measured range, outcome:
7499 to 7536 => 0.24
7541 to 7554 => 0.01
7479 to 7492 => 0.11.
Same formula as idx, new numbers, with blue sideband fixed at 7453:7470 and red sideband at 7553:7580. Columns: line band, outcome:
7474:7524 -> 0.00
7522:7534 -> 0.02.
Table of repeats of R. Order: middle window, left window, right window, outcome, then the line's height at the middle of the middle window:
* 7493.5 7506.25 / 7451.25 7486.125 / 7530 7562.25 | 0.2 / 10.7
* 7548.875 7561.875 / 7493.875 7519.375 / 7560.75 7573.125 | 0.1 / 10.7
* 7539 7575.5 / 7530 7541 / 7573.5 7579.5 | 0.0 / 10.7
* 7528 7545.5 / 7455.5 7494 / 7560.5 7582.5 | -0.1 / 10.7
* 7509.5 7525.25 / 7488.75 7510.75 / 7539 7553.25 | -0.1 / 10.6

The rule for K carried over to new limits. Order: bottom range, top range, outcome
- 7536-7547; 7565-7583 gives 1.00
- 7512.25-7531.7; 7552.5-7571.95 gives 1.01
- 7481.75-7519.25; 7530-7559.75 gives 1.03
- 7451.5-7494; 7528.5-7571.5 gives 1.03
